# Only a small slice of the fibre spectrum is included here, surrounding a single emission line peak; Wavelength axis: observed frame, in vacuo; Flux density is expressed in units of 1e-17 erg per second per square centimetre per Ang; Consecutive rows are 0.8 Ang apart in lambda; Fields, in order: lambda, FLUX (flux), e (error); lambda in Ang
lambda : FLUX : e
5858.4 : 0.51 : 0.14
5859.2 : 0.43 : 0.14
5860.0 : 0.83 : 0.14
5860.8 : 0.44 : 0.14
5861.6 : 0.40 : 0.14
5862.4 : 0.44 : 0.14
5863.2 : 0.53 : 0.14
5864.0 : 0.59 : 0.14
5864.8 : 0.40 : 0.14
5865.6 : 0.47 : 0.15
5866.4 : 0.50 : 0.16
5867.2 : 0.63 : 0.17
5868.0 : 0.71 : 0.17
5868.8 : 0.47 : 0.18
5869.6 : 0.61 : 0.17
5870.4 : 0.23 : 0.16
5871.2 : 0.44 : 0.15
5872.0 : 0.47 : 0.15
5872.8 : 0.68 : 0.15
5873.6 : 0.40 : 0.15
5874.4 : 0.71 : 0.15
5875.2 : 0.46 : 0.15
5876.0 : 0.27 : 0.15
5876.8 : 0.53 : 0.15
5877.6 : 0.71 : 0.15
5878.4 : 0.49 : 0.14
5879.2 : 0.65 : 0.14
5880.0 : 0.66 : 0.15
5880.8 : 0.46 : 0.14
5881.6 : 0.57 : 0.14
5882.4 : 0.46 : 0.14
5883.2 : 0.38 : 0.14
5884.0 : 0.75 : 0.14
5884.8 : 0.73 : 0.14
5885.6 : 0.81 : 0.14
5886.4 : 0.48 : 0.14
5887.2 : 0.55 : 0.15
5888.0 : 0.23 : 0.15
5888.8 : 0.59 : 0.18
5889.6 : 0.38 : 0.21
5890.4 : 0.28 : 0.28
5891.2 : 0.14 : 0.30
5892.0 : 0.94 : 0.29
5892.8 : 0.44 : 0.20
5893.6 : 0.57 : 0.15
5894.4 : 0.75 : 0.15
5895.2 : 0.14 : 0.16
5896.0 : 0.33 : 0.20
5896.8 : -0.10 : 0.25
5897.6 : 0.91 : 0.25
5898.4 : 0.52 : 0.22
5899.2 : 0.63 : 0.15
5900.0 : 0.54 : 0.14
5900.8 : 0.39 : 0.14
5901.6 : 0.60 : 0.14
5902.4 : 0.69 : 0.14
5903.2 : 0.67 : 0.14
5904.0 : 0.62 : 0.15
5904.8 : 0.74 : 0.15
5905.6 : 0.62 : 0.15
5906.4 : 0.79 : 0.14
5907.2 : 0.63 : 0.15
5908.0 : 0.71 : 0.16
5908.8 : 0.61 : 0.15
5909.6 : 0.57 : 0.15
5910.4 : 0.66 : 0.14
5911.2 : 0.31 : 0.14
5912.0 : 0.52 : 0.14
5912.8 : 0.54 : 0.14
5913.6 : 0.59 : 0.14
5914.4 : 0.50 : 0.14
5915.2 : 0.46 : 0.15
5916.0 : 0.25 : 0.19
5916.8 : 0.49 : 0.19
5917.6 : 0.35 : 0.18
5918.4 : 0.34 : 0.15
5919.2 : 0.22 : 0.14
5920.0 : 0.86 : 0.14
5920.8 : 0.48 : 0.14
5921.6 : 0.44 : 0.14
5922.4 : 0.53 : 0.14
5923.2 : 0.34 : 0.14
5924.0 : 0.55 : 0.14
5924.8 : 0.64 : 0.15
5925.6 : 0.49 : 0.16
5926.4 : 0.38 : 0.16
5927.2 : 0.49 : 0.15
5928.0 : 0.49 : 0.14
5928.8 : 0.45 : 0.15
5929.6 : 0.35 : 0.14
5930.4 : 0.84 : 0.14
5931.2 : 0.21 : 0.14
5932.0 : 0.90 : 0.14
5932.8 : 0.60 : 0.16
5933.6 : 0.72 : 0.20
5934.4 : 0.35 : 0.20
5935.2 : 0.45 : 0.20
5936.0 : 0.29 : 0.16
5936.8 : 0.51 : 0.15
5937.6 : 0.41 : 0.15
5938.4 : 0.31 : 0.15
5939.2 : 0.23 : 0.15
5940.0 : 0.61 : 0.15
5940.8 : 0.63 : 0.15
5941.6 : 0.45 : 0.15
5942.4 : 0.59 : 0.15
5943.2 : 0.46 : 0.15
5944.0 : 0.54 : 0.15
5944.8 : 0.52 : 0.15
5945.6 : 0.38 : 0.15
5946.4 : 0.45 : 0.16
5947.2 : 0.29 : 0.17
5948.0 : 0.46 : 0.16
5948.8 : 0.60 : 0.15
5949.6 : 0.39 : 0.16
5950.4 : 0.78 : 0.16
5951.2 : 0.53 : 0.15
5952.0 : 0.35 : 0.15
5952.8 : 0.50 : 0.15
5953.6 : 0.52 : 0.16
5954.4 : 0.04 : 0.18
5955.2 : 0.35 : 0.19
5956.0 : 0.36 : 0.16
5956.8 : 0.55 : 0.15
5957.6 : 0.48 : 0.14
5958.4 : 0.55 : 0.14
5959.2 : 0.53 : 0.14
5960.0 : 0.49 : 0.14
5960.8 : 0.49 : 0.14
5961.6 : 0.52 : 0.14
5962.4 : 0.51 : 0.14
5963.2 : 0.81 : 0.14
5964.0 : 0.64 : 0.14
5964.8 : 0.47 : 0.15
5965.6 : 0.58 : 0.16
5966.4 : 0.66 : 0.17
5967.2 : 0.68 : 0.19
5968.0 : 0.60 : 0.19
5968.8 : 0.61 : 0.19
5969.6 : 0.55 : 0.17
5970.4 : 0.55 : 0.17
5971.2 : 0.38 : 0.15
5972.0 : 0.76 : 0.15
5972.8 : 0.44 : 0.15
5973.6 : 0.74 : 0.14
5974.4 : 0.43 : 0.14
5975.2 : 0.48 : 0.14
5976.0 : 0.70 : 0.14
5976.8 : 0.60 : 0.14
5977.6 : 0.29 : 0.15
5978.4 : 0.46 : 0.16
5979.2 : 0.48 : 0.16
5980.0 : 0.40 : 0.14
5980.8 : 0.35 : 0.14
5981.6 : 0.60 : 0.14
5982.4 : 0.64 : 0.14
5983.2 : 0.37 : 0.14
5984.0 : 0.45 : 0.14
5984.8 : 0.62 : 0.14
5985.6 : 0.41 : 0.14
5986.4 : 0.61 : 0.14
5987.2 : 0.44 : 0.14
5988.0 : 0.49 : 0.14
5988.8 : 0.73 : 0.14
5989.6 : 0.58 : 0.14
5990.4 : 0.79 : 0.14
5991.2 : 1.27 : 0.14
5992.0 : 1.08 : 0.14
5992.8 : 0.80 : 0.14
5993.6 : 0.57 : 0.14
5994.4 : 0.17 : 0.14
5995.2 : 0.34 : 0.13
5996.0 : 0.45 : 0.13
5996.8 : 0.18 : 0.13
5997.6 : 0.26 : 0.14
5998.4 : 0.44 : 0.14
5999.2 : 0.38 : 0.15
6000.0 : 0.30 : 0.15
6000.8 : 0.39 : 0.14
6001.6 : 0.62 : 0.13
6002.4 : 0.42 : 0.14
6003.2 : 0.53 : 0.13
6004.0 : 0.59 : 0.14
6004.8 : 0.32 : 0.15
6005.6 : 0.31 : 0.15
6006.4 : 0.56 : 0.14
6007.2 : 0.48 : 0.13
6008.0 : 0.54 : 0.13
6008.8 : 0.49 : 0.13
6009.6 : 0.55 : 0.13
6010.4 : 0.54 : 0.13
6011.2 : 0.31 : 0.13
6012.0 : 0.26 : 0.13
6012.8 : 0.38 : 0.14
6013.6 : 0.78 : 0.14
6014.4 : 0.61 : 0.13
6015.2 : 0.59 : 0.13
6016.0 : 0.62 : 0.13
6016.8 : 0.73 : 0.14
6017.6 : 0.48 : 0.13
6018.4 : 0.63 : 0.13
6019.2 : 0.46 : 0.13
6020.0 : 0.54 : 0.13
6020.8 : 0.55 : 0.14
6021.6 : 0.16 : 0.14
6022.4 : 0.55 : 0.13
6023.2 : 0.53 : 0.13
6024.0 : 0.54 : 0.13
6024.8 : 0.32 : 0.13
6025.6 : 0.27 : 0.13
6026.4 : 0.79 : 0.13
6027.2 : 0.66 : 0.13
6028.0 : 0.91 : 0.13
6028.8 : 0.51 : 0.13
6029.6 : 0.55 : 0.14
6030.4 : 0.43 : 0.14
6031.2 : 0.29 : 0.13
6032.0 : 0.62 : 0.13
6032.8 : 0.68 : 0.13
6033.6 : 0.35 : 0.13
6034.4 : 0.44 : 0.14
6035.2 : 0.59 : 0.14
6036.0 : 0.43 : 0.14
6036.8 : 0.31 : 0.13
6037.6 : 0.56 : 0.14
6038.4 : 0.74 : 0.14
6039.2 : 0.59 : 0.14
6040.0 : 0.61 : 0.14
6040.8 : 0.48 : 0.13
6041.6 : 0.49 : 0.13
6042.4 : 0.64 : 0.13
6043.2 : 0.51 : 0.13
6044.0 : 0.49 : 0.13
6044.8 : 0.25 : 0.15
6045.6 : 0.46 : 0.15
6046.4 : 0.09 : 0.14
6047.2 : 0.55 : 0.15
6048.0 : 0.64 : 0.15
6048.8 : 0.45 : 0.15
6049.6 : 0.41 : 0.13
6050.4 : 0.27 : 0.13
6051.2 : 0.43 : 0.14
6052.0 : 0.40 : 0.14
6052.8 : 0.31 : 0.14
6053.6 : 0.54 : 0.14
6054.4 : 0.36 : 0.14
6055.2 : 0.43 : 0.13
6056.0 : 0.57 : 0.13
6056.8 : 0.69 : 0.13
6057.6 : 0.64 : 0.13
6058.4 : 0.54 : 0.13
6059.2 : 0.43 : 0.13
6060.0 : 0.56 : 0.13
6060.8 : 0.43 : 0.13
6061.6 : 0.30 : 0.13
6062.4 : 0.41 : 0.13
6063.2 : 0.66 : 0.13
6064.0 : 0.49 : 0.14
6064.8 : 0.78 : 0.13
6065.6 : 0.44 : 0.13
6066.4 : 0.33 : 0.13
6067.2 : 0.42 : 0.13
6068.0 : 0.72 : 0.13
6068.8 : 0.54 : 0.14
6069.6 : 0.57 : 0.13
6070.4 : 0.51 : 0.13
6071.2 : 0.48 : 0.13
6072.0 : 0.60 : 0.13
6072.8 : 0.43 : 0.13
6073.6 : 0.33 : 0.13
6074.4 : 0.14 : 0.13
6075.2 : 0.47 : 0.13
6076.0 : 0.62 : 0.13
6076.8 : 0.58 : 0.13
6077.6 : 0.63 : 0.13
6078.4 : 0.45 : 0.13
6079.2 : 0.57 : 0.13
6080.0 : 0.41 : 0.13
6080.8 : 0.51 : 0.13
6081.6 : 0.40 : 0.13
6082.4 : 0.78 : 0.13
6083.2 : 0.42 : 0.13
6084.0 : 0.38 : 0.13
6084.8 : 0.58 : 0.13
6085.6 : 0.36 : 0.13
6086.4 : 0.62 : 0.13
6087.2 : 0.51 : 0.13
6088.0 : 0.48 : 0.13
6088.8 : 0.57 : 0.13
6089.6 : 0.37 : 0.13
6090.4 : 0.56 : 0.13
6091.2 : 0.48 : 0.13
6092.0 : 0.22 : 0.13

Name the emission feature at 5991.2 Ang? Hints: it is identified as H-gamma 4340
